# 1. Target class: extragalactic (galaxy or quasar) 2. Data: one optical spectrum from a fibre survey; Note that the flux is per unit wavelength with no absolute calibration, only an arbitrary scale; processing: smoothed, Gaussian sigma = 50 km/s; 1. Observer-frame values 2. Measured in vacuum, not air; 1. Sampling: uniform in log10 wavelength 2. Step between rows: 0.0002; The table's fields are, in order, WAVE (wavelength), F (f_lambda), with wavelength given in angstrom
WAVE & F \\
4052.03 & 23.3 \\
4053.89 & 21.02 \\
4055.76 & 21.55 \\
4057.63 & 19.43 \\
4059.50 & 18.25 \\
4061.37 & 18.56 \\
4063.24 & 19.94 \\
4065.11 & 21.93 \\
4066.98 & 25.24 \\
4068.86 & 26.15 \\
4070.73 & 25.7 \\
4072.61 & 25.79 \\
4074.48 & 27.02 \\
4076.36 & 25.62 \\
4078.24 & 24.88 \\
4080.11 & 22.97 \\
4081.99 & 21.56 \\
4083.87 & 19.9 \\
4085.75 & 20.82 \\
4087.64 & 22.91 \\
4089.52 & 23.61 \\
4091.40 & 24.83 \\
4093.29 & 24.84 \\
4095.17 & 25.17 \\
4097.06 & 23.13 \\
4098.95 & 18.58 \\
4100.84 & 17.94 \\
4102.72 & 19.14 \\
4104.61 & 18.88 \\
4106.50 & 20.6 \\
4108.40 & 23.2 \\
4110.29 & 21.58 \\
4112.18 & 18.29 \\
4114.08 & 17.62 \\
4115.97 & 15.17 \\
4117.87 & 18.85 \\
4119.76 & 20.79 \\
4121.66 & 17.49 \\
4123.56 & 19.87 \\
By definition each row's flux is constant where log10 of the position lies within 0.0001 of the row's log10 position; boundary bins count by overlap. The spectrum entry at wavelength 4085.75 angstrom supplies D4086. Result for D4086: 20.82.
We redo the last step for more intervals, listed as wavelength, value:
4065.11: 21.93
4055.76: 21.55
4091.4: 24.83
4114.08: 17.62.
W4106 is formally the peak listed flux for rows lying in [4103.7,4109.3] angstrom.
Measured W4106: 23.2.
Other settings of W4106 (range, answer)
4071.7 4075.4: 27.02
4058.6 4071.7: 26.15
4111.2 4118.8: 18.85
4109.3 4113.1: 21.58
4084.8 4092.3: 24.83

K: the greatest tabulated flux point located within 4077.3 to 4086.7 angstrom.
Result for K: 24.88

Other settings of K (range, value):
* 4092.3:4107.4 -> 25.17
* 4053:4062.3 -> 21.55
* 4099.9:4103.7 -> 19.14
